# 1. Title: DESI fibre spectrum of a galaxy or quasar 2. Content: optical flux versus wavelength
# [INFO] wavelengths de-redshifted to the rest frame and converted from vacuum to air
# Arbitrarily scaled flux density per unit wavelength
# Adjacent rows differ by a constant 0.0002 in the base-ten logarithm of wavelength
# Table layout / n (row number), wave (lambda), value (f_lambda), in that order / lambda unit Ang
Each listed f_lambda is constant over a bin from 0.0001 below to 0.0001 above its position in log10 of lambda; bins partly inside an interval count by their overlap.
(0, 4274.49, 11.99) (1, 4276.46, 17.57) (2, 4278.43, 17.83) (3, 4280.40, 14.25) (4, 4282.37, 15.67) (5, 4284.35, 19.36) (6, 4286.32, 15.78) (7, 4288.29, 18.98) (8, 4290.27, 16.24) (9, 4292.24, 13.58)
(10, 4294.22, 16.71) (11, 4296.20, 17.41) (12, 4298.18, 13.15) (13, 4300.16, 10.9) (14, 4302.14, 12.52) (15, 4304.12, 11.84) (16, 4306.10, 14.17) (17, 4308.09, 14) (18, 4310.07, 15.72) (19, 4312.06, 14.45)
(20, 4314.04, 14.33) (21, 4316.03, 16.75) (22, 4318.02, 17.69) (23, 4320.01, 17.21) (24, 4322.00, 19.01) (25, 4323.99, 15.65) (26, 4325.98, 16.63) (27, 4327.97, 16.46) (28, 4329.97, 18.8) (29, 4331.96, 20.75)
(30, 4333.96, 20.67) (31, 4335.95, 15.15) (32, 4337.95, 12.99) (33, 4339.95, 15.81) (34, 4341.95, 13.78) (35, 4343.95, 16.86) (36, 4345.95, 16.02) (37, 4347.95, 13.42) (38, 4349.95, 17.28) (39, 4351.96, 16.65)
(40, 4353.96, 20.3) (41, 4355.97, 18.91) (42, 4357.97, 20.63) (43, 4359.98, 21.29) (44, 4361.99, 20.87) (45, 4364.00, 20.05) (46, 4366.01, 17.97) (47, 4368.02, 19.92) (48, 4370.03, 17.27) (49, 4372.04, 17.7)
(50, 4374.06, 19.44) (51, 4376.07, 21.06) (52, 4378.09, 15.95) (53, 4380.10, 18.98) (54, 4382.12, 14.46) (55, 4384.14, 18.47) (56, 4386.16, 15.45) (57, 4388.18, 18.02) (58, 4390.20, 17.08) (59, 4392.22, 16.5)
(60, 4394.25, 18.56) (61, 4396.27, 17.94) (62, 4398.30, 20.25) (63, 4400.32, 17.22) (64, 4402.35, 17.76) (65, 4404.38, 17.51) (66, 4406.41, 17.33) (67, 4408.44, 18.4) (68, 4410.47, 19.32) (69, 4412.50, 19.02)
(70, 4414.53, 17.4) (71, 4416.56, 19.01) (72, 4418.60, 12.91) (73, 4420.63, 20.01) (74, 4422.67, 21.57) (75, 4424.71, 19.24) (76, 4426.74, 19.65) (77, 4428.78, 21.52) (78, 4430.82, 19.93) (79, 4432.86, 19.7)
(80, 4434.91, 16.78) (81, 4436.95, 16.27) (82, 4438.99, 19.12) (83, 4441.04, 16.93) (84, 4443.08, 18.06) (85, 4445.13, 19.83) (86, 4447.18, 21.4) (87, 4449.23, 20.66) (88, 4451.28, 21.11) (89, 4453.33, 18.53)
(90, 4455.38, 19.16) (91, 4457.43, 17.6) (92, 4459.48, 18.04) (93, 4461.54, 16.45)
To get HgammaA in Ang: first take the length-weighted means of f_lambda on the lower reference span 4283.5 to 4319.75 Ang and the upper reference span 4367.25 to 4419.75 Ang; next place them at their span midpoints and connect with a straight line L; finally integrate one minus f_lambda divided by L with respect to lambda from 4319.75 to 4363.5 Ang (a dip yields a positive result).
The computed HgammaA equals -3.18 Ang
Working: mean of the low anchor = 15.2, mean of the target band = 17.5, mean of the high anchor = 17.8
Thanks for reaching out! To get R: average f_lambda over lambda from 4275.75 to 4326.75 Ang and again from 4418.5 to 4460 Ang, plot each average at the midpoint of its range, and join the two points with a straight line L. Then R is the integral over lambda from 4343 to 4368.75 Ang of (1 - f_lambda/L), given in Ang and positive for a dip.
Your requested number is -2.17 Ang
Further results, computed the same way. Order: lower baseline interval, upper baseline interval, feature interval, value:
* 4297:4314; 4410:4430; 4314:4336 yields -5.0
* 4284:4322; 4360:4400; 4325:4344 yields -0.3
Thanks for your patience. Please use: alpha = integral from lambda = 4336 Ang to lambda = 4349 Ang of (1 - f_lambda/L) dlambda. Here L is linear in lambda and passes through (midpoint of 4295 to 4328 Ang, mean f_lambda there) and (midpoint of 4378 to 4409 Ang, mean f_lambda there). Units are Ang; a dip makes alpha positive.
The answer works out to 0.97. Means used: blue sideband 15.1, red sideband 17.5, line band 14.8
